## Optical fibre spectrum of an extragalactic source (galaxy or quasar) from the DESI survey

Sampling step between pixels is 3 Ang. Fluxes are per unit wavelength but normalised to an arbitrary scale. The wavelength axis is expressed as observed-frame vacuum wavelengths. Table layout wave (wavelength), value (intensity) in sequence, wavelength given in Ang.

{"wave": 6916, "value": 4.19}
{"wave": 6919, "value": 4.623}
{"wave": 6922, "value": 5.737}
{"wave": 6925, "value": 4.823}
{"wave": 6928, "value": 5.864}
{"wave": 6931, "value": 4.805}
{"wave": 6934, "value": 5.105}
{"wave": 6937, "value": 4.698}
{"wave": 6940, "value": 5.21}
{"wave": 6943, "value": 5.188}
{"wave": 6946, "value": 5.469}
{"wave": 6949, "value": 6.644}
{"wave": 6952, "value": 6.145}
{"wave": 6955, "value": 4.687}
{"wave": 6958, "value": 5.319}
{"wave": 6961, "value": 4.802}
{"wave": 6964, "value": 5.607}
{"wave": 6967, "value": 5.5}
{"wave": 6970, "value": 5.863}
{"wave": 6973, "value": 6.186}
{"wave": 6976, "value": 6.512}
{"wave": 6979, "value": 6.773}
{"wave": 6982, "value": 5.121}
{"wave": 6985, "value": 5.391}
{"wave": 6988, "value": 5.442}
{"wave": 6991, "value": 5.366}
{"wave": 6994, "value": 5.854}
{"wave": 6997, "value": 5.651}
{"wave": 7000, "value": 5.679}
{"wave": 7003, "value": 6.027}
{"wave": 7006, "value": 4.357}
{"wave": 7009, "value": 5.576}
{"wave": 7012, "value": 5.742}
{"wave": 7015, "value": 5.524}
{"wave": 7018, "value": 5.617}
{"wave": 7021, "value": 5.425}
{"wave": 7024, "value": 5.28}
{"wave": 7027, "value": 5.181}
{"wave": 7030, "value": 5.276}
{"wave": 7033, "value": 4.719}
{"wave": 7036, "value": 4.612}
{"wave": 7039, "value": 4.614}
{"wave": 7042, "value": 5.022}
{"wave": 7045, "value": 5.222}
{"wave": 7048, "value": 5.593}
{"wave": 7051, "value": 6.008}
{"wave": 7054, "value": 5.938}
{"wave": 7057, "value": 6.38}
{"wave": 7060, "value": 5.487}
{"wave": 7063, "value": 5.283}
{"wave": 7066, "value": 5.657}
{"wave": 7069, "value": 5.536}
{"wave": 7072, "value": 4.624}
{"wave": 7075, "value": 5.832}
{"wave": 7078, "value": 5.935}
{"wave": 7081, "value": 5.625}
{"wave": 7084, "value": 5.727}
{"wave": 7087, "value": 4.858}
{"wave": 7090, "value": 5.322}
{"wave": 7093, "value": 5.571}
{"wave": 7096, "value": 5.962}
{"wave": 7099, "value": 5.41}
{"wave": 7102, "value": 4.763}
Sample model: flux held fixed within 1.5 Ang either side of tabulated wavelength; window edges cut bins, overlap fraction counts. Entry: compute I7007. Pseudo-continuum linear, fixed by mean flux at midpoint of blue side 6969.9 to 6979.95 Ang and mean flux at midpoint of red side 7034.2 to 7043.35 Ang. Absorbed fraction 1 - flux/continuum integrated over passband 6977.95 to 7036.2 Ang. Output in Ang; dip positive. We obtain 1.0 Ang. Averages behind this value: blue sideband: 6.37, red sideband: 4.74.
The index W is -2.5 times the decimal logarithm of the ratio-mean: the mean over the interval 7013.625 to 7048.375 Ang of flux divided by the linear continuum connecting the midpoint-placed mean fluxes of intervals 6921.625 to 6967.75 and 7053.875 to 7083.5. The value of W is 0.076 mag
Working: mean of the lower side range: 5.34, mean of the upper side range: 5.62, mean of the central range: 5.16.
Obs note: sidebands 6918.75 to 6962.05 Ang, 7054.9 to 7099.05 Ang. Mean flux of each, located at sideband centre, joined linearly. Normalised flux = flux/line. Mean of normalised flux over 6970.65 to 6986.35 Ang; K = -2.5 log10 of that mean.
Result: -0.12 mag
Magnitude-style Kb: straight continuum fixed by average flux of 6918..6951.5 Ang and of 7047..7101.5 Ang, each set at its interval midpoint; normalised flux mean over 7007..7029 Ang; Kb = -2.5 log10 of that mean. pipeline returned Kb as 0.006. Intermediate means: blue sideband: 5.32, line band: 5.45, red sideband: 5.58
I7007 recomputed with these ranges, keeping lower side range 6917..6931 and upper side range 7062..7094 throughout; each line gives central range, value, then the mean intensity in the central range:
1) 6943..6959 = -1.2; 5.62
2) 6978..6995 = -1.1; 5.62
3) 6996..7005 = -0.7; 5.71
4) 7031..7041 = 1.3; 4.7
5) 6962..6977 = -1.8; 5.88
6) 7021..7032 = 0.2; 5.25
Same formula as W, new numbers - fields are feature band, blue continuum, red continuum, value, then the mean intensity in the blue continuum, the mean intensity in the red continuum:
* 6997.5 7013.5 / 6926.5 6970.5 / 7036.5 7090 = -0.01 mag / 5.38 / 5.47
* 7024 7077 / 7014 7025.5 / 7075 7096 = 0.03 mag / 5.46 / 5.56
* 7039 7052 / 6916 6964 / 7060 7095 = 0.01 mag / 5.25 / 5.46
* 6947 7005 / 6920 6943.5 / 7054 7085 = -0.08 mag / 5.17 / 5.62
